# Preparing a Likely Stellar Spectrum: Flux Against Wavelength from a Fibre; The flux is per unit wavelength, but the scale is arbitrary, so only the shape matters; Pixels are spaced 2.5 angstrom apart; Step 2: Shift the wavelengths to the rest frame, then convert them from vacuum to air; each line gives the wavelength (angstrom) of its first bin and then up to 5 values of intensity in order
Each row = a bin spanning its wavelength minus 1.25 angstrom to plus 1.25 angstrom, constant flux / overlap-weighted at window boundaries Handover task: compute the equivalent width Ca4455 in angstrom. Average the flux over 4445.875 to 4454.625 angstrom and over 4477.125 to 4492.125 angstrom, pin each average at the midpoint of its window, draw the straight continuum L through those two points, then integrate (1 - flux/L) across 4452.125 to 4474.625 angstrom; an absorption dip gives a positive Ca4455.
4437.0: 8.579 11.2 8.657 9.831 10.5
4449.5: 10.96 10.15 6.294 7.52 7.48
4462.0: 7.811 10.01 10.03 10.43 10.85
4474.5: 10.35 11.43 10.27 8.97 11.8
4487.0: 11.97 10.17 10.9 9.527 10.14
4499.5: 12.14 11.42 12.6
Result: 2.8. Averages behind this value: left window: 9.87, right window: 10.7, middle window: 8.96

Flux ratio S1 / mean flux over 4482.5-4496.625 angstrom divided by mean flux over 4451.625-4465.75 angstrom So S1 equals 1.33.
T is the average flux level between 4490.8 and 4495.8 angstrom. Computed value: 10.2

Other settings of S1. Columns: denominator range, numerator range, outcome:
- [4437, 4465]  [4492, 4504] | 1.20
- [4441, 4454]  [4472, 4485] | 1.07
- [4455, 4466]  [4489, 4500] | 1.29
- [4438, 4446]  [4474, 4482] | 1.06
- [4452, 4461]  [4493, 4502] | 1.42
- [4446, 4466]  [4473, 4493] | 1.21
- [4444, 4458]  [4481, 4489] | 1.18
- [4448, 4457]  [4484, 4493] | 1.25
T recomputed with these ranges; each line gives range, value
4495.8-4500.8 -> 11.2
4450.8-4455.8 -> 8.2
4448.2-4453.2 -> 10.6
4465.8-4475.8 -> 10.4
